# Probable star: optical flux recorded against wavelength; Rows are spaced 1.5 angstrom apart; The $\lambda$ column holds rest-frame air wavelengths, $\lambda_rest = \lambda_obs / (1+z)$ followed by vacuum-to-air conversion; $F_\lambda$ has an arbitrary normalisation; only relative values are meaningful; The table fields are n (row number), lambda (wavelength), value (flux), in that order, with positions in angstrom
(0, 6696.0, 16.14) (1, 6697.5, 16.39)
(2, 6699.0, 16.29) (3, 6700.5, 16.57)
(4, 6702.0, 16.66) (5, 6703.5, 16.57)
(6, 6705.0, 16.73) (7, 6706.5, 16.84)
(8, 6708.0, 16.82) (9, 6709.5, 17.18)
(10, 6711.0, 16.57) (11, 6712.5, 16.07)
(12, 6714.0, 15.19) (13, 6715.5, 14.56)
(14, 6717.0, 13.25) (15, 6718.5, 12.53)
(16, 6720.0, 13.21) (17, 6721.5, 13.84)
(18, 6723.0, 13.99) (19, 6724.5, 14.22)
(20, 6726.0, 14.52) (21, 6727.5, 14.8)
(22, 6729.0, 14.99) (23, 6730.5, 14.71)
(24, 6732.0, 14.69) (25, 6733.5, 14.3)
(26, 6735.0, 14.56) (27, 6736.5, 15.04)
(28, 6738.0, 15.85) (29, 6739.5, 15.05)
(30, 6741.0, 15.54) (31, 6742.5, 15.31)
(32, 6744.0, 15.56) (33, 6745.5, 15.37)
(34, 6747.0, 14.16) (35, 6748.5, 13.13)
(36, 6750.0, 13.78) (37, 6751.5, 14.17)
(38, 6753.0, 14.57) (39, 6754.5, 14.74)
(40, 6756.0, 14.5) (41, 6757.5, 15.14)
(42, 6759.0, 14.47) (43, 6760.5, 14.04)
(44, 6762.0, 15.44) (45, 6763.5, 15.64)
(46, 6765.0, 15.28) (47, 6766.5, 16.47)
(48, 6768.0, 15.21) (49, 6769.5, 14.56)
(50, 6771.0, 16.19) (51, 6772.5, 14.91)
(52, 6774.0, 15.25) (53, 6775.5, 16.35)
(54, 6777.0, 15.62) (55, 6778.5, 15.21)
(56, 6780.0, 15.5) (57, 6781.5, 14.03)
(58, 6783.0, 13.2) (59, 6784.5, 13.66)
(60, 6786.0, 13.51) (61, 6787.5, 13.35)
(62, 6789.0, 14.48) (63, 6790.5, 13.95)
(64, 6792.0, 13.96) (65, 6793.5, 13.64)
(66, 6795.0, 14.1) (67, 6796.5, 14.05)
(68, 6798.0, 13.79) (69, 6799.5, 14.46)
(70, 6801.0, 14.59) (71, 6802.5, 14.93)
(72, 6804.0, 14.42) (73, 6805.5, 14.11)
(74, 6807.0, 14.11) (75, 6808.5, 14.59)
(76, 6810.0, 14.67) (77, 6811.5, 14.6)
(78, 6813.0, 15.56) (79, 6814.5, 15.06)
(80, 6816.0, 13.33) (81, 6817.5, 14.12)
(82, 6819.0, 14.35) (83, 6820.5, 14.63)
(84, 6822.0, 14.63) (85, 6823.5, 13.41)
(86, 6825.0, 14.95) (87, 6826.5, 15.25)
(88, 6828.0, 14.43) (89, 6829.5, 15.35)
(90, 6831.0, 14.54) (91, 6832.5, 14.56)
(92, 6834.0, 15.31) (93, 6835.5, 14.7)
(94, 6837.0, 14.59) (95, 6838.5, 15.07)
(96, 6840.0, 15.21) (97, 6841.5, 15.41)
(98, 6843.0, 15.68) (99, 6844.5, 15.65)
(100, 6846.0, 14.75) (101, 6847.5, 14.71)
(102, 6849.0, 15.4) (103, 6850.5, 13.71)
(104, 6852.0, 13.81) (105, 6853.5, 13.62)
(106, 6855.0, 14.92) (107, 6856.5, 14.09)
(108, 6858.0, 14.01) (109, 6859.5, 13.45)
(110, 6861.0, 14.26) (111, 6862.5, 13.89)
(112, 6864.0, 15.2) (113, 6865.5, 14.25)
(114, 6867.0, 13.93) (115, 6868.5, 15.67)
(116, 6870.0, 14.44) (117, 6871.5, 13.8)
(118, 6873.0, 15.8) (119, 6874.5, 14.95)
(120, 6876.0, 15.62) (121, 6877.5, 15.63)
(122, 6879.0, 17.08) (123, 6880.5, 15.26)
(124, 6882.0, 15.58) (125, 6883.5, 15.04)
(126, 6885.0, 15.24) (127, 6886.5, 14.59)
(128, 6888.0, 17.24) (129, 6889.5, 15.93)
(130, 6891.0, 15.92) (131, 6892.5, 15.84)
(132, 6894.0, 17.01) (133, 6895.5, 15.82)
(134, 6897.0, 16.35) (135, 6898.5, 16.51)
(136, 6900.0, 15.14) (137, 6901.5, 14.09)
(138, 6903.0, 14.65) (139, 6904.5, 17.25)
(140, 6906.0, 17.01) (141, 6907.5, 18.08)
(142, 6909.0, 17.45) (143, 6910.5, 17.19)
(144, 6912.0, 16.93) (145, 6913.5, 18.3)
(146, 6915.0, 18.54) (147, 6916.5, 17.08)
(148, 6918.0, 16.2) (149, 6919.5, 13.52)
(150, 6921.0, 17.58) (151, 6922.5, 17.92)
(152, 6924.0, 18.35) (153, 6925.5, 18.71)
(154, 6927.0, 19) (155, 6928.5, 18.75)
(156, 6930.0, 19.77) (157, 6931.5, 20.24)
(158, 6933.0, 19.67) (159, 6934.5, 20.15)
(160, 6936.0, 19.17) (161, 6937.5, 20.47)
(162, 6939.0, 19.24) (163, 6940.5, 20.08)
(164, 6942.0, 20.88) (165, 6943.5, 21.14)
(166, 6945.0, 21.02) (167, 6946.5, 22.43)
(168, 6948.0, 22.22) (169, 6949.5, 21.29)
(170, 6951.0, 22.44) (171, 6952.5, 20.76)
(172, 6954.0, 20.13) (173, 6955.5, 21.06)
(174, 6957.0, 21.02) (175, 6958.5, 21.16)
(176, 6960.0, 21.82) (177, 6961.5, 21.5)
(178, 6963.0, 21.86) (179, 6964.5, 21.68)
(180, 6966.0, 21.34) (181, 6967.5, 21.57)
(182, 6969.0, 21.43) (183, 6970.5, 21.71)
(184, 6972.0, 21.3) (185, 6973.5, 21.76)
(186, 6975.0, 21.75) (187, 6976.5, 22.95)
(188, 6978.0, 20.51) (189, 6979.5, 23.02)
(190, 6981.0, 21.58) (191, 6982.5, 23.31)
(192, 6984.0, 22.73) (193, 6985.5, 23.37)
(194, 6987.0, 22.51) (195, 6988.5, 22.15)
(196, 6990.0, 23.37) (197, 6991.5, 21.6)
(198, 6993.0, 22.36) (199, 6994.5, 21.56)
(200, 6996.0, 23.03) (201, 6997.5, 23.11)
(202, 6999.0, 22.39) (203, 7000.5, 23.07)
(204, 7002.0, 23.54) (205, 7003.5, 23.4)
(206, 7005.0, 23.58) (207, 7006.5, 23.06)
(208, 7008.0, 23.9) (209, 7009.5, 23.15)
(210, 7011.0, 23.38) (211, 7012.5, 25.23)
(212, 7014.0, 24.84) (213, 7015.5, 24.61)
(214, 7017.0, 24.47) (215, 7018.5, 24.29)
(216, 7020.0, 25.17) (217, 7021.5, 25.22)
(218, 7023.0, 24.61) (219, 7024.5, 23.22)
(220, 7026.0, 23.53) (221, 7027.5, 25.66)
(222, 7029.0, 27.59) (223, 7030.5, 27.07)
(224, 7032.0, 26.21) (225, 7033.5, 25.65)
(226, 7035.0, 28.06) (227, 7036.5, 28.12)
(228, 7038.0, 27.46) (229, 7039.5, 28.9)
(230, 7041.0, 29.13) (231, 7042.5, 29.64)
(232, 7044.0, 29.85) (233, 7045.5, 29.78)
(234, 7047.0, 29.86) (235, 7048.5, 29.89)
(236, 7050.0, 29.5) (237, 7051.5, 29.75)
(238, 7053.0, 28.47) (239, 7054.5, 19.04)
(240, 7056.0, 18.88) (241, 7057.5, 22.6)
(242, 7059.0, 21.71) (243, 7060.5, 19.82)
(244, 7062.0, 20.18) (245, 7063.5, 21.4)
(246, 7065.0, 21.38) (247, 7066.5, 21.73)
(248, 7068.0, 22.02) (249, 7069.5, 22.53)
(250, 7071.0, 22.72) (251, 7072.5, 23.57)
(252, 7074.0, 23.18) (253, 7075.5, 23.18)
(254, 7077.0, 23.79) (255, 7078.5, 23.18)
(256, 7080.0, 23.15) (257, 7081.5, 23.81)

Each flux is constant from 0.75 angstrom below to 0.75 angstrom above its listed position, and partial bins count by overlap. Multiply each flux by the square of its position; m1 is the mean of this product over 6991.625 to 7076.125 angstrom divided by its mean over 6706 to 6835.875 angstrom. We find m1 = 1.81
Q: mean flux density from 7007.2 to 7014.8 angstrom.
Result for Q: 24.1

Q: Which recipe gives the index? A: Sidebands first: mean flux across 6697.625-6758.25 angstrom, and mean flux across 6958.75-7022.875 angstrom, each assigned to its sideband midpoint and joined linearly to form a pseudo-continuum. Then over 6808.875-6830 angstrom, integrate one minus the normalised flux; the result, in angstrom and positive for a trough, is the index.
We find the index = 3.8 angstrom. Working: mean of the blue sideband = 15.1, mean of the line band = 14.6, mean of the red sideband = 22.8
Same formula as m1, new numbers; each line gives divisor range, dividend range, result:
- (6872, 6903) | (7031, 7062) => 1.77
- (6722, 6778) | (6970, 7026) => 1.67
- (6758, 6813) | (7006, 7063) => 1.88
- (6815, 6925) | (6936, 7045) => 1.57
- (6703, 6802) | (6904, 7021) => 1.52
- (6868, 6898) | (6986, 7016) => 1.53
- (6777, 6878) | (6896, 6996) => 1.42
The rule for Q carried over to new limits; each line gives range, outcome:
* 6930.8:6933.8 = 20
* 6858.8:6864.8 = 14.2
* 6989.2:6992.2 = 22.5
